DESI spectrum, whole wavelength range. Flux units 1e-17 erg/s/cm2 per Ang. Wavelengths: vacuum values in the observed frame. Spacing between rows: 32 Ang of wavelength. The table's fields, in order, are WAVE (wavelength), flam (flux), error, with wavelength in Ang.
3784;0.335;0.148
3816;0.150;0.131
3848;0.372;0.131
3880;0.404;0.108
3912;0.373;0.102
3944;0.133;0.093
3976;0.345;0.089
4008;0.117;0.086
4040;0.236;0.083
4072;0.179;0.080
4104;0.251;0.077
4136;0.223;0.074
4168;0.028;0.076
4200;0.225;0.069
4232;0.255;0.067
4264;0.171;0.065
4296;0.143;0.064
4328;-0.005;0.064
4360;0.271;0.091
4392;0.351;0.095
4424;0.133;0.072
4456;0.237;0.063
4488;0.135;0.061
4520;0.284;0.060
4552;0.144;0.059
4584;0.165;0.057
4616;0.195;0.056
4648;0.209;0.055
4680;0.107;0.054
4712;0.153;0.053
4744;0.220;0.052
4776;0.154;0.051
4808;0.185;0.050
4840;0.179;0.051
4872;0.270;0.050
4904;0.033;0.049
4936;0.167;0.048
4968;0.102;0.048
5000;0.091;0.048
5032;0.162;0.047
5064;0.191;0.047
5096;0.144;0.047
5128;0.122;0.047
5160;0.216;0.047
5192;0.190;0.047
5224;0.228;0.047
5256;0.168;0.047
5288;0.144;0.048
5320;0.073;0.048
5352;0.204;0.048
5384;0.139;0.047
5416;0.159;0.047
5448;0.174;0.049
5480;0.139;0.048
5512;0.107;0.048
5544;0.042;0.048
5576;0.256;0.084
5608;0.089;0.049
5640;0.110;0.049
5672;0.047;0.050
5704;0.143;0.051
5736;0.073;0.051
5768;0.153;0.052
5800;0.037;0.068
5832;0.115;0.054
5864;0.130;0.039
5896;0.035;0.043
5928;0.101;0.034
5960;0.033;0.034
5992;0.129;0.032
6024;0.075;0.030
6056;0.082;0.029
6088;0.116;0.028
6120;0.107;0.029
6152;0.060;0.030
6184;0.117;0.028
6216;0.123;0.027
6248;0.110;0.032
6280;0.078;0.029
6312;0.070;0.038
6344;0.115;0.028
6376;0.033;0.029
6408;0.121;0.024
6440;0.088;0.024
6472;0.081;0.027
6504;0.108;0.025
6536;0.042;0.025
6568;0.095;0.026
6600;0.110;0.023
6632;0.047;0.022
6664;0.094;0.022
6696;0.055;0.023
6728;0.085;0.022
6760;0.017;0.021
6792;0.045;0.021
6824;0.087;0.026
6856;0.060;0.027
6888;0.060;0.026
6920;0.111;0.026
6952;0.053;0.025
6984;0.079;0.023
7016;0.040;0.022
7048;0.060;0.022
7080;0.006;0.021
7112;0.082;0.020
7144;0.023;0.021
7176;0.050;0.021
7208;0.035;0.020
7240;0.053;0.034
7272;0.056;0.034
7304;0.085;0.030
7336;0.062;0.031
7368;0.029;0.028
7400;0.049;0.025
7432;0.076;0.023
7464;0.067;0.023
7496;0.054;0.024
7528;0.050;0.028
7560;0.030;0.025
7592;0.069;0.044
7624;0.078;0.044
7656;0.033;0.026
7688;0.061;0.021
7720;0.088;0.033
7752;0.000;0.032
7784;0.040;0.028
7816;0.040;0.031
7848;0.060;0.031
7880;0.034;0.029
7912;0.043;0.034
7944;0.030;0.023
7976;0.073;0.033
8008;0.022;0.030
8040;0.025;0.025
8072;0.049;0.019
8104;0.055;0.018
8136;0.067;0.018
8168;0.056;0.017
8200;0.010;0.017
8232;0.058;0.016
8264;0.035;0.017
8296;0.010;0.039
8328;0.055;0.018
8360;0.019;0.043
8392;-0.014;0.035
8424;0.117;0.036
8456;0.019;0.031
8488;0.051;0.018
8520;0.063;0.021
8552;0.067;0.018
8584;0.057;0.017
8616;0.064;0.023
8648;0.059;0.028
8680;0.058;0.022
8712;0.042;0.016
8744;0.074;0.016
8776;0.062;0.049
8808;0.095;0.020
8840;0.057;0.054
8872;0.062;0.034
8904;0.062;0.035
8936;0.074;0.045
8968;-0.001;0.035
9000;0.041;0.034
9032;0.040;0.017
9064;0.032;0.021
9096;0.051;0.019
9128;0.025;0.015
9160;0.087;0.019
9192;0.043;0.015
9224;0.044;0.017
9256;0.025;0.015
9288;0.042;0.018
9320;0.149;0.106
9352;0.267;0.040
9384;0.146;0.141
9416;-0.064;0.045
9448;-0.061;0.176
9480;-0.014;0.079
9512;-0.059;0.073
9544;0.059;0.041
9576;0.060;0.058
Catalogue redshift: 1.51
